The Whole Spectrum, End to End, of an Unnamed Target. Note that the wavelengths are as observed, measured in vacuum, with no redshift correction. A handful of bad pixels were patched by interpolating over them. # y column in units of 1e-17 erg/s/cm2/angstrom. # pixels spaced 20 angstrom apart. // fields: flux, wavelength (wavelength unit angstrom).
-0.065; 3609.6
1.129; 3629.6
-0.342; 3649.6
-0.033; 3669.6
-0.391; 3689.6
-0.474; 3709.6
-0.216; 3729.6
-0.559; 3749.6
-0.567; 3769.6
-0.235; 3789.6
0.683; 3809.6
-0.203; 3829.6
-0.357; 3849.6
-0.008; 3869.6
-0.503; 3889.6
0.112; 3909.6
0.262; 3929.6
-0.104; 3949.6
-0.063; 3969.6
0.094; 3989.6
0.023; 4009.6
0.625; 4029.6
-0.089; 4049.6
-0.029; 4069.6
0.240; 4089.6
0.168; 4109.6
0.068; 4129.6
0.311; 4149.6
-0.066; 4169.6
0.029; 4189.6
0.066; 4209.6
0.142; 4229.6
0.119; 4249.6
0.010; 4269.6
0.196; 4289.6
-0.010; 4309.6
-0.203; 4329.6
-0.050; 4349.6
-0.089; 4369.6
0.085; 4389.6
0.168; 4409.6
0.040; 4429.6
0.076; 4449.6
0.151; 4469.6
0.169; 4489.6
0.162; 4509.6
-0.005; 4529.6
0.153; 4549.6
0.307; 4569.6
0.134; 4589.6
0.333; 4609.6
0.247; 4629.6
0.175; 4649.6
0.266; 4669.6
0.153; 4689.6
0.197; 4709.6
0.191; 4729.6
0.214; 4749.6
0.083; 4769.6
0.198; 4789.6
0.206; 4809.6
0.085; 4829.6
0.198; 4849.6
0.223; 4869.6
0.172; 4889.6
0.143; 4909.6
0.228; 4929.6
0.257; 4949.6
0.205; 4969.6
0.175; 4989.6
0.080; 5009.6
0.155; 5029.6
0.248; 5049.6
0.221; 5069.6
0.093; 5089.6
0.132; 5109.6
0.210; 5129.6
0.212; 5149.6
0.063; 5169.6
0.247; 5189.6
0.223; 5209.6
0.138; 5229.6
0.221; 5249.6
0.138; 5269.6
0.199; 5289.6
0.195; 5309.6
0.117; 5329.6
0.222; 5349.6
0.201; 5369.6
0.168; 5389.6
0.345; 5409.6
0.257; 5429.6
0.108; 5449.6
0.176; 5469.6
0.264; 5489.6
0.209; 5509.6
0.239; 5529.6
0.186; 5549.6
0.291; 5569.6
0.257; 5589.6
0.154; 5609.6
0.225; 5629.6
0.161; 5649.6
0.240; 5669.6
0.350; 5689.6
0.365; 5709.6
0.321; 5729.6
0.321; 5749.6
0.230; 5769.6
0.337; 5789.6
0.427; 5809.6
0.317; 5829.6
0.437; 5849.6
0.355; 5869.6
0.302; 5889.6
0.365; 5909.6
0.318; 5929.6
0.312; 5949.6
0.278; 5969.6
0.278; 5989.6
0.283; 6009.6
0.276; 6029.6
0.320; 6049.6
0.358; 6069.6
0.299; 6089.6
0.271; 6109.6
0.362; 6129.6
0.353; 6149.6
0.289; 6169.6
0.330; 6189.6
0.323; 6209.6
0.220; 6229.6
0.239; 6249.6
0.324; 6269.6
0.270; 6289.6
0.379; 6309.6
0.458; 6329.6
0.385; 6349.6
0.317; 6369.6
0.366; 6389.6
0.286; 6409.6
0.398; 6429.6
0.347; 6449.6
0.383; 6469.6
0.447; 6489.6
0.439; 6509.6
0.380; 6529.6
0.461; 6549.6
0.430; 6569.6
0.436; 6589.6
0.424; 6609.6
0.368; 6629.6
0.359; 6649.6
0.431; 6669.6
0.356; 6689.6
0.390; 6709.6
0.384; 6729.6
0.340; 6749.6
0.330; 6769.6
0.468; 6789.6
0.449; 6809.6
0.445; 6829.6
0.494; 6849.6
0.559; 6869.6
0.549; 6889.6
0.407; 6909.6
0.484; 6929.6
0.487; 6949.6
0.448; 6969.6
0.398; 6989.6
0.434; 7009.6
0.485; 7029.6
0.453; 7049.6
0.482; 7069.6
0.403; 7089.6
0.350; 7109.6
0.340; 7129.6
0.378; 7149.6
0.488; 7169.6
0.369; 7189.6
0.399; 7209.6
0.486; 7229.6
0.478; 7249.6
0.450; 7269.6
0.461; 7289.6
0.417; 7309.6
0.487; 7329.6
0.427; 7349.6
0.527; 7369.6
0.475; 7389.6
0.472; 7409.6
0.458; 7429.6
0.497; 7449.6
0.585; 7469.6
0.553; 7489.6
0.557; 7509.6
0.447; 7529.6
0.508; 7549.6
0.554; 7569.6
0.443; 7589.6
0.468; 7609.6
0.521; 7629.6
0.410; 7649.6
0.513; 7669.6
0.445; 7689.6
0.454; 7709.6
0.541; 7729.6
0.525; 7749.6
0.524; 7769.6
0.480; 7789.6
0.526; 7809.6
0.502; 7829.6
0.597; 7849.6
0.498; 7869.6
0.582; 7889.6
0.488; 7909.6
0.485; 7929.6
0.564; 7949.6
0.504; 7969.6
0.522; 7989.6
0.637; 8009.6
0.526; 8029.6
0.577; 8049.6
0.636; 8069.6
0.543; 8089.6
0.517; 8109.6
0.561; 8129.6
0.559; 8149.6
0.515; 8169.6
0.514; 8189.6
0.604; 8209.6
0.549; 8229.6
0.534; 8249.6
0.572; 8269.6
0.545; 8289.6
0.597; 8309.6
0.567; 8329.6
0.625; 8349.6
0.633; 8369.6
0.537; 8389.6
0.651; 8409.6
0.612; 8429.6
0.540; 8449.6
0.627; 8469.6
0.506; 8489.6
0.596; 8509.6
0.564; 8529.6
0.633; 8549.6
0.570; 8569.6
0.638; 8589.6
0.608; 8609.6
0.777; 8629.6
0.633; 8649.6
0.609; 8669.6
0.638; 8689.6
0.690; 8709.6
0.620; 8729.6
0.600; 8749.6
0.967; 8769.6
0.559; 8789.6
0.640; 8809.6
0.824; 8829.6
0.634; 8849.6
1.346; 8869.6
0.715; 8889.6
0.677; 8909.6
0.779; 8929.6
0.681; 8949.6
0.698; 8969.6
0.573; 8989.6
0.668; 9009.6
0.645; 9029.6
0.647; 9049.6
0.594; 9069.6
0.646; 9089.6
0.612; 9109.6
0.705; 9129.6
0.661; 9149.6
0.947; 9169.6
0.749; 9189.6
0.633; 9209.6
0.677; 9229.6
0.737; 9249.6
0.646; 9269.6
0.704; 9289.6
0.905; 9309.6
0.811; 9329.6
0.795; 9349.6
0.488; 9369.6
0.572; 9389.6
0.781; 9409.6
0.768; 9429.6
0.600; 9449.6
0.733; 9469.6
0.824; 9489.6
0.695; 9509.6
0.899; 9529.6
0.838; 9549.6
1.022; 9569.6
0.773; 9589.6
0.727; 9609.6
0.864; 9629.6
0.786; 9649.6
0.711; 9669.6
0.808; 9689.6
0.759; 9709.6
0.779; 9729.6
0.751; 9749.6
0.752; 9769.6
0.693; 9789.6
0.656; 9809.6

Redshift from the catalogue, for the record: 1.639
